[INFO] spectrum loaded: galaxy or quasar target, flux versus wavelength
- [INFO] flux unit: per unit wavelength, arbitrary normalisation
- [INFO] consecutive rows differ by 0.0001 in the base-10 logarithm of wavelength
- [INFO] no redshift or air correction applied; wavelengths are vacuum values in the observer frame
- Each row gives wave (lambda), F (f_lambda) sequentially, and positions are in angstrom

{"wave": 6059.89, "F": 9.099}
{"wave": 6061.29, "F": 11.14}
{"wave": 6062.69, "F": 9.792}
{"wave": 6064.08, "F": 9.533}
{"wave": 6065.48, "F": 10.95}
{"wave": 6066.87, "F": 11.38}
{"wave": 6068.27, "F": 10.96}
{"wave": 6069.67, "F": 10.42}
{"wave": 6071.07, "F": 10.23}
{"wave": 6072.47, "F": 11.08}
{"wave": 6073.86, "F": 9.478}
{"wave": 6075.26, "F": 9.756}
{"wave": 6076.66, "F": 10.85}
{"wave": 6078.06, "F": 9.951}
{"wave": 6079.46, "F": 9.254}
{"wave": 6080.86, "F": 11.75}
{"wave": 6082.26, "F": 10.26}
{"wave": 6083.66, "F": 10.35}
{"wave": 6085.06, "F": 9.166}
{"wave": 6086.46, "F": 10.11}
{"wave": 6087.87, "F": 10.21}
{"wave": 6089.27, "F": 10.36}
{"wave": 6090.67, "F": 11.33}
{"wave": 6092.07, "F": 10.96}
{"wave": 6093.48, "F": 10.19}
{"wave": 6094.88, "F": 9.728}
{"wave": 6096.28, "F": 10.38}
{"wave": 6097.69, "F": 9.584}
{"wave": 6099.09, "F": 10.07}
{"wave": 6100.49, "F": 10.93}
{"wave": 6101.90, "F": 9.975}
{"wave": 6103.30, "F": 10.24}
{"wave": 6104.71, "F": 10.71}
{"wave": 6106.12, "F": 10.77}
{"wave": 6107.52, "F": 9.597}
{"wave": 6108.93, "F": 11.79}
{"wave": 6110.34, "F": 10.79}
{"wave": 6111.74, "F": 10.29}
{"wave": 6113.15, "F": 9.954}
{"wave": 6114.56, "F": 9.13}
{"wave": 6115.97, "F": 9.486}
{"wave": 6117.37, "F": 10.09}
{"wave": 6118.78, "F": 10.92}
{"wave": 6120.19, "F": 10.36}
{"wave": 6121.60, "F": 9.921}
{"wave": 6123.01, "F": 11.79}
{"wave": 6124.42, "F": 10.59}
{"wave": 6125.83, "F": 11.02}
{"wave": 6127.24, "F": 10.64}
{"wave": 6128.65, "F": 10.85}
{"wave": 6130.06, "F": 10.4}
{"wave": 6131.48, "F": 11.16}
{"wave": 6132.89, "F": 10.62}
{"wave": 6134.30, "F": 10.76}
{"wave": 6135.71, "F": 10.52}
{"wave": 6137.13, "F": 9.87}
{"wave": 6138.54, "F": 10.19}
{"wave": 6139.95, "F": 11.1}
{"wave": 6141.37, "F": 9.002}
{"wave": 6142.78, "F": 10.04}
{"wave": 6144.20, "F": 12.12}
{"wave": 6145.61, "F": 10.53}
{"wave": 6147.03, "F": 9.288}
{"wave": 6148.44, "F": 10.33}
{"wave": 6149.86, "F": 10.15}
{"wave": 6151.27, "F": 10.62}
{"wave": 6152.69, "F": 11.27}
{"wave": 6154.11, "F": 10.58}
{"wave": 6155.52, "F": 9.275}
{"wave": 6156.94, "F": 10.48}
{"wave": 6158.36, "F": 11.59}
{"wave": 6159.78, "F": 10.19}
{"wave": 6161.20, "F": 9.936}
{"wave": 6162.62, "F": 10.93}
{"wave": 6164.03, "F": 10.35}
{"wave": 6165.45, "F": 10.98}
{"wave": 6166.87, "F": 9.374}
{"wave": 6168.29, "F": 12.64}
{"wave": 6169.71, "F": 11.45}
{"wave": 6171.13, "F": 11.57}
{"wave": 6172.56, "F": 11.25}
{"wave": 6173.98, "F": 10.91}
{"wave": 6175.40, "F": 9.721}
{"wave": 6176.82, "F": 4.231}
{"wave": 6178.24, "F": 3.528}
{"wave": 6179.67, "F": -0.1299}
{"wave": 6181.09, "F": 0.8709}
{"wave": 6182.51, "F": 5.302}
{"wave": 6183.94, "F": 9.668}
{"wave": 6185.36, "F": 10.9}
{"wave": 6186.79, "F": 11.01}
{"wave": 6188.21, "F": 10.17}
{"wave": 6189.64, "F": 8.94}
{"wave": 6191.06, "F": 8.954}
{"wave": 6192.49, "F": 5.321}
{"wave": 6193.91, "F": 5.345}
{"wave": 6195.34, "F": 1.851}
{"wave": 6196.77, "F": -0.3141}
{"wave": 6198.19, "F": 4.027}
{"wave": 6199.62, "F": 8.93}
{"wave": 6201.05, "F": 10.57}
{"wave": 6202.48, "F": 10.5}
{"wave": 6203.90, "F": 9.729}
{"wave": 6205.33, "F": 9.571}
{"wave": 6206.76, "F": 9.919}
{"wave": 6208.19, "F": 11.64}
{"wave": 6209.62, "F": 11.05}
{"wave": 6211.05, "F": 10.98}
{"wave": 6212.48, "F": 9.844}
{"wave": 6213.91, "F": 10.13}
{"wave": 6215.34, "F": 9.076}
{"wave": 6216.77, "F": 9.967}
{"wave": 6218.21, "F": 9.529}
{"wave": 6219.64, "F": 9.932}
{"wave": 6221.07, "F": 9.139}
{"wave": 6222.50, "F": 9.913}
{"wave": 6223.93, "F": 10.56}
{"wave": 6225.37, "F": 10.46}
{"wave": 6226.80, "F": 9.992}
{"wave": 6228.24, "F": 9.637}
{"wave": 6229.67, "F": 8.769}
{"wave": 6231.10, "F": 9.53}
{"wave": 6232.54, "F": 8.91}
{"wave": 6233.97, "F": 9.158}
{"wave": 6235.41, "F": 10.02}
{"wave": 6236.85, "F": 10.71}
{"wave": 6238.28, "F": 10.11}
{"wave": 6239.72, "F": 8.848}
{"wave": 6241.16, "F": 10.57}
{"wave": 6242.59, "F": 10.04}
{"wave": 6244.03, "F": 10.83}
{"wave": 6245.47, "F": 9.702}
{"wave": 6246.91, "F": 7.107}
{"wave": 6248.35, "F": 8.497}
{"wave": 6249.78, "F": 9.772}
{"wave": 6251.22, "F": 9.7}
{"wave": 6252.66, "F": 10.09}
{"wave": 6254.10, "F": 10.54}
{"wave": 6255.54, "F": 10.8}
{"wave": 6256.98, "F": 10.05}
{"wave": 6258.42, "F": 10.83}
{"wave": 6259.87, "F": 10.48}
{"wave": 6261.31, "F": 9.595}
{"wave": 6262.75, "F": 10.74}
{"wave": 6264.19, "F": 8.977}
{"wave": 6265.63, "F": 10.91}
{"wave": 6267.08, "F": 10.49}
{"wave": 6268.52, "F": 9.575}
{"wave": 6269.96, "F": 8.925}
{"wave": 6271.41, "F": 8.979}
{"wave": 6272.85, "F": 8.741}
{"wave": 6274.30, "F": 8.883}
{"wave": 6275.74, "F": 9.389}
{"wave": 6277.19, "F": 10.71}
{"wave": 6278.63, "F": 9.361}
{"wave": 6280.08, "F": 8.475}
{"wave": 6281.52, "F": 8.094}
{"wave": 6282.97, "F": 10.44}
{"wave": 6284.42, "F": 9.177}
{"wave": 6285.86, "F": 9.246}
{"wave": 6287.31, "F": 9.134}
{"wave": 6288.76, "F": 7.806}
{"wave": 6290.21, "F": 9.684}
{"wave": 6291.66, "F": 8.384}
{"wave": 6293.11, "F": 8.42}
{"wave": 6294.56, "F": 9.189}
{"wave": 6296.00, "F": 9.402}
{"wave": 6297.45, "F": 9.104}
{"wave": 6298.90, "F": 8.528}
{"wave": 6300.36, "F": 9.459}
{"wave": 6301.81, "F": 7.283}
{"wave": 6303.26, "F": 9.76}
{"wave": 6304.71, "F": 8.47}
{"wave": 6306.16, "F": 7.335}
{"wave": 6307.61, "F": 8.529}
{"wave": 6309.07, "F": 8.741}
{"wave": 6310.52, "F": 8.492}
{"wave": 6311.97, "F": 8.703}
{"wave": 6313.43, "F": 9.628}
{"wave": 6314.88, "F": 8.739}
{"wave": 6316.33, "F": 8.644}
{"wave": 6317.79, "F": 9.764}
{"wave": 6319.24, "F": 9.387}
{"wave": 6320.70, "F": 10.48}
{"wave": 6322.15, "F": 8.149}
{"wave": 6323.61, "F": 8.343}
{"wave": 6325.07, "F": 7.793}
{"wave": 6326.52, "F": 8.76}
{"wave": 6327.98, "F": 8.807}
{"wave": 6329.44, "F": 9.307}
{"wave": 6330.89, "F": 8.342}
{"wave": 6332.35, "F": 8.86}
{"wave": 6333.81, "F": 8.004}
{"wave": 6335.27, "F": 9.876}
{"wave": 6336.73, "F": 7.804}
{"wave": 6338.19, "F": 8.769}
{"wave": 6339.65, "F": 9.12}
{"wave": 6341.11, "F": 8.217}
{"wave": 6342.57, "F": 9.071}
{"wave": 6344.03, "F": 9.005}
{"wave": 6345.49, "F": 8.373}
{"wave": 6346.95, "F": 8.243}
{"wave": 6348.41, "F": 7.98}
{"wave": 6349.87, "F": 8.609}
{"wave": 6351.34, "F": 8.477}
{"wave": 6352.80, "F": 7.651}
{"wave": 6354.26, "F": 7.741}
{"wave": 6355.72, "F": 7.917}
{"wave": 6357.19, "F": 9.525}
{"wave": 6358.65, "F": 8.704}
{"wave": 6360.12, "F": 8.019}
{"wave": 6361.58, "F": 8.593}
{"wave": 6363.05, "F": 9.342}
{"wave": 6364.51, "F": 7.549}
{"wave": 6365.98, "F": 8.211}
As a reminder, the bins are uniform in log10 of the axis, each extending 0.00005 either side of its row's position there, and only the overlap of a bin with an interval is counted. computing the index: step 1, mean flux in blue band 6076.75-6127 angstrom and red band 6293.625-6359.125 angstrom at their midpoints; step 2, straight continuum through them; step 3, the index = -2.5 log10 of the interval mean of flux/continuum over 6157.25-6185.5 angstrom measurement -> 0.13 mag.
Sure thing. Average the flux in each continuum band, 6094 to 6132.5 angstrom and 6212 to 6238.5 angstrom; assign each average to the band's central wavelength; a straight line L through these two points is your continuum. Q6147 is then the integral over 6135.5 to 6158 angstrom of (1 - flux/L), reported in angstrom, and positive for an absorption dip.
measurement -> -0.3 angstrom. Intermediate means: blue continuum 10.4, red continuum 9.75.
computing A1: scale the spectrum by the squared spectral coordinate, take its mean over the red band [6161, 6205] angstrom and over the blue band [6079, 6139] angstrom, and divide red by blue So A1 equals 0.8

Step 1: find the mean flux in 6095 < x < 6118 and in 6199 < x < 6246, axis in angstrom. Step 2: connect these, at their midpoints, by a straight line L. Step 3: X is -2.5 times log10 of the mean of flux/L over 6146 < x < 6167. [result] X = -0.03 mag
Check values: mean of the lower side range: 10.2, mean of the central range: 10.4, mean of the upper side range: 9.95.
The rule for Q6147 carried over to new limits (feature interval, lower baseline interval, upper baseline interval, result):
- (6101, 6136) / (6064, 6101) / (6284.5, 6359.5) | -1.4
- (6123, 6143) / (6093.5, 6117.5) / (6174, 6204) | -3.3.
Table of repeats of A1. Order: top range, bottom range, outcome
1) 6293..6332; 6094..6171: 0.89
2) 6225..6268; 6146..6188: 1.09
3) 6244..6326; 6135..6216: 1.05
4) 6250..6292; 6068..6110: 0.98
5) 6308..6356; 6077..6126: 0.90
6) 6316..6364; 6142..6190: 0.97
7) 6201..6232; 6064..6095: 1.01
